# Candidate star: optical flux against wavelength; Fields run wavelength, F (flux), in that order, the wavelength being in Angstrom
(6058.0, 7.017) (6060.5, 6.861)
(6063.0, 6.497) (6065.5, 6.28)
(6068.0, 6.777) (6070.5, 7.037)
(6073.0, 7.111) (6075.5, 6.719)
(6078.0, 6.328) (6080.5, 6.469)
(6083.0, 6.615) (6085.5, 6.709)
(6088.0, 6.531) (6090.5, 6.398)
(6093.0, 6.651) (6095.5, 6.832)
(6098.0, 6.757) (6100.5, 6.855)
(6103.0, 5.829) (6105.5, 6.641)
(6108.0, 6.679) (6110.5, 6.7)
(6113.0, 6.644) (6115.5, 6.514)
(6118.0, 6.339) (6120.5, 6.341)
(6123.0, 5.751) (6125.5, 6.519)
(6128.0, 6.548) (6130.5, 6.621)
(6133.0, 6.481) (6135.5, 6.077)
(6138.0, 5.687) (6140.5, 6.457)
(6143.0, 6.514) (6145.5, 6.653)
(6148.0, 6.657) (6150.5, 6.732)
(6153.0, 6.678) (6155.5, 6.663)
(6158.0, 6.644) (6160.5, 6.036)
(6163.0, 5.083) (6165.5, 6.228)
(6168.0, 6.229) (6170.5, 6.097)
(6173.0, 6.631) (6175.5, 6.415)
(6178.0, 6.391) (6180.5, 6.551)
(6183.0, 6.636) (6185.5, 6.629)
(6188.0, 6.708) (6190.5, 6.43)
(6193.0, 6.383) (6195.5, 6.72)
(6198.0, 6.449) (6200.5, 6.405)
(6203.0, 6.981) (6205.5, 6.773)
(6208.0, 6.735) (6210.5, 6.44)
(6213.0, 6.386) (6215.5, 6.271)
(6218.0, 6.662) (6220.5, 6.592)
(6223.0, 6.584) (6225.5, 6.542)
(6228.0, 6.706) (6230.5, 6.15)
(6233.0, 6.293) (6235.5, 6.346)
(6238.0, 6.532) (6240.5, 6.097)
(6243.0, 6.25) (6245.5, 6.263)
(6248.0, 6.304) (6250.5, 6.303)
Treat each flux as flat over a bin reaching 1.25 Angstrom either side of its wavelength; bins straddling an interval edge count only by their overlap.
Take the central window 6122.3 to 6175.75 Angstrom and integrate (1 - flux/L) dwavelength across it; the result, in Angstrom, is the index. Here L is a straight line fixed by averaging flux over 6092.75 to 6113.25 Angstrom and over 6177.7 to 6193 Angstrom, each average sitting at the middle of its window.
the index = 2.0 Angstrom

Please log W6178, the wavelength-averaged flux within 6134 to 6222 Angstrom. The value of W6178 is 6.45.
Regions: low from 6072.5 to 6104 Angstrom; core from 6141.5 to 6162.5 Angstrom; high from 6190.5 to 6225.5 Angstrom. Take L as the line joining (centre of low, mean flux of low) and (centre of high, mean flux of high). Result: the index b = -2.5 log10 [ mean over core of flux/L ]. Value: 0.01 mag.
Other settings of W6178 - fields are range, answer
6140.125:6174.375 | 6.38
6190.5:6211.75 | 6.6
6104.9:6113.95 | 6.67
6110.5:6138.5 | 6.35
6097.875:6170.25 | 6.39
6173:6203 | 6.54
